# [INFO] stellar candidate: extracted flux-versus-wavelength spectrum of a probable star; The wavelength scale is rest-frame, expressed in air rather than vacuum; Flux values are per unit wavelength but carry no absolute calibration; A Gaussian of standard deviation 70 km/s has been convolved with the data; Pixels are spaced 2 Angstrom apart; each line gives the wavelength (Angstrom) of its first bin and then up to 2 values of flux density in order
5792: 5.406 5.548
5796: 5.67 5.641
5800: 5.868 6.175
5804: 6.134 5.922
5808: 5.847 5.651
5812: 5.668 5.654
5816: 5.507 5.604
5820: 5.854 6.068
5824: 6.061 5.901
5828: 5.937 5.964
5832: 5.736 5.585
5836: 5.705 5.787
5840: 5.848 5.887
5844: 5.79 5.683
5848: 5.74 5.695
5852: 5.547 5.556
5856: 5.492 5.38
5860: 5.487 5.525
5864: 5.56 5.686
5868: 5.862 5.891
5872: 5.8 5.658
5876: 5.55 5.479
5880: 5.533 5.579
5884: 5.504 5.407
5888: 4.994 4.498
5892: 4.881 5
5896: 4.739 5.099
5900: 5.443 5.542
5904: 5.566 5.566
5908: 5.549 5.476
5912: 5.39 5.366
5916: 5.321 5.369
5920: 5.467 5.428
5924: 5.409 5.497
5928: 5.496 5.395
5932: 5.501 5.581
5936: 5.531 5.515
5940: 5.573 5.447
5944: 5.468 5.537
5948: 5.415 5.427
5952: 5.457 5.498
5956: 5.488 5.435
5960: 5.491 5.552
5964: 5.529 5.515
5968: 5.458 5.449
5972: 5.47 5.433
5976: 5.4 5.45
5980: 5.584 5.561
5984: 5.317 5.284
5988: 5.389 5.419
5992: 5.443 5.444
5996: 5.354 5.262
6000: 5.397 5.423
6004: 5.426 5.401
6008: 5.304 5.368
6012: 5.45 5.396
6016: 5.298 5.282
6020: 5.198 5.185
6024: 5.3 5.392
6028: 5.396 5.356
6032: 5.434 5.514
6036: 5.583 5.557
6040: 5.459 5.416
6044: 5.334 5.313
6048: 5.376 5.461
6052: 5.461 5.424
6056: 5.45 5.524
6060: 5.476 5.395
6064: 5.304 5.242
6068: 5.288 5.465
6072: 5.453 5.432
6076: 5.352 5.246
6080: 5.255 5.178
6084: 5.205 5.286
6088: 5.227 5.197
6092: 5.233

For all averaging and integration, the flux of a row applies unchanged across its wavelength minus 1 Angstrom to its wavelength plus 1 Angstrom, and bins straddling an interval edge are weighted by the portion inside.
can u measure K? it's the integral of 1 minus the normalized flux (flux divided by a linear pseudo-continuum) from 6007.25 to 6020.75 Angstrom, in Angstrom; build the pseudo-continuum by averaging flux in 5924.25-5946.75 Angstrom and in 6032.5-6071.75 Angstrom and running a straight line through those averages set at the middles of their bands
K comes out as 0.3 Angstrom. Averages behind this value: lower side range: 5.5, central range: 5.33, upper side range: 5.42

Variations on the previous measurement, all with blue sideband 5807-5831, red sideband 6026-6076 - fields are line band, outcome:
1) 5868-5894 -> 1.4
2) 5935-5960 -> 0.5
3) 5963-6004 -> 0.8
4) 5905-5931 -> 0.9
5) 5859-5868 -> 0.2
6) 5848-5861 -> 0.5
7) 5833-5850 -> 0.1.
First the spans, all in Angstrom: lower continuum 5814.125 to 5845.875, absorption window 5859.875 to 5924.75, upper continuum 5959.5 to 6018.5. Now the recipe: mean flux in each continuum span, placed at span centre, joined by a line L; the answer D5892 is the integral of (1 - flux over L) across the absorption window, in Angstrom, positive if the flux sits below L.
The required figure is 2.8 Angstrom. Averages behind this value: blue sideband 5.81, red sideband 5.42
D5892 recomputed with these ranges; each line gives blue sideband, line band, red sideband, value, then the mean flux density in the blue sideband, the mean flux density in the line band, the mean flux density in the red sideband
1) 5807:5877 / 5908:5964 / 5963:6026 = 0.52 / 5.72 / 5.47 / 5.39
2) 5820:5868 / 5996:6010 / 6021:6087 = 0.25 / 5.73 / 5.37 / 5.38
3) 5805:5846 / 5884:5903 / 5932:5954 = 1.80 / 5.8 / 5.09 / 5.5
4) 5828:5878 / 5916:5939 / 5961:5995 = 0.34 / 5.68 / 5.47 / 5.45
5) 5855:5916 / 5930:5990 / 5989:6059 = -0.76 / 5.42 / 5.47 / 5.39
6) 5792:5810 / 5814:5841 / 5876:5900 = -0.88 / 5.81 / 5.81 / 5.18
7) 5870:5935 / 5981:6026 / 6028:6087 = 0.23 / 5.39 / 5.36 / 5.39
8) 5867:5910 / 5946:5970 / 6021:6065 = -0.35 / 5.39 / 5.48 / 5.41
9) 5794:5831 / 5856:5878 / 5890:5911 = -0.63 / 5.83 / 5.63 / 5.25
